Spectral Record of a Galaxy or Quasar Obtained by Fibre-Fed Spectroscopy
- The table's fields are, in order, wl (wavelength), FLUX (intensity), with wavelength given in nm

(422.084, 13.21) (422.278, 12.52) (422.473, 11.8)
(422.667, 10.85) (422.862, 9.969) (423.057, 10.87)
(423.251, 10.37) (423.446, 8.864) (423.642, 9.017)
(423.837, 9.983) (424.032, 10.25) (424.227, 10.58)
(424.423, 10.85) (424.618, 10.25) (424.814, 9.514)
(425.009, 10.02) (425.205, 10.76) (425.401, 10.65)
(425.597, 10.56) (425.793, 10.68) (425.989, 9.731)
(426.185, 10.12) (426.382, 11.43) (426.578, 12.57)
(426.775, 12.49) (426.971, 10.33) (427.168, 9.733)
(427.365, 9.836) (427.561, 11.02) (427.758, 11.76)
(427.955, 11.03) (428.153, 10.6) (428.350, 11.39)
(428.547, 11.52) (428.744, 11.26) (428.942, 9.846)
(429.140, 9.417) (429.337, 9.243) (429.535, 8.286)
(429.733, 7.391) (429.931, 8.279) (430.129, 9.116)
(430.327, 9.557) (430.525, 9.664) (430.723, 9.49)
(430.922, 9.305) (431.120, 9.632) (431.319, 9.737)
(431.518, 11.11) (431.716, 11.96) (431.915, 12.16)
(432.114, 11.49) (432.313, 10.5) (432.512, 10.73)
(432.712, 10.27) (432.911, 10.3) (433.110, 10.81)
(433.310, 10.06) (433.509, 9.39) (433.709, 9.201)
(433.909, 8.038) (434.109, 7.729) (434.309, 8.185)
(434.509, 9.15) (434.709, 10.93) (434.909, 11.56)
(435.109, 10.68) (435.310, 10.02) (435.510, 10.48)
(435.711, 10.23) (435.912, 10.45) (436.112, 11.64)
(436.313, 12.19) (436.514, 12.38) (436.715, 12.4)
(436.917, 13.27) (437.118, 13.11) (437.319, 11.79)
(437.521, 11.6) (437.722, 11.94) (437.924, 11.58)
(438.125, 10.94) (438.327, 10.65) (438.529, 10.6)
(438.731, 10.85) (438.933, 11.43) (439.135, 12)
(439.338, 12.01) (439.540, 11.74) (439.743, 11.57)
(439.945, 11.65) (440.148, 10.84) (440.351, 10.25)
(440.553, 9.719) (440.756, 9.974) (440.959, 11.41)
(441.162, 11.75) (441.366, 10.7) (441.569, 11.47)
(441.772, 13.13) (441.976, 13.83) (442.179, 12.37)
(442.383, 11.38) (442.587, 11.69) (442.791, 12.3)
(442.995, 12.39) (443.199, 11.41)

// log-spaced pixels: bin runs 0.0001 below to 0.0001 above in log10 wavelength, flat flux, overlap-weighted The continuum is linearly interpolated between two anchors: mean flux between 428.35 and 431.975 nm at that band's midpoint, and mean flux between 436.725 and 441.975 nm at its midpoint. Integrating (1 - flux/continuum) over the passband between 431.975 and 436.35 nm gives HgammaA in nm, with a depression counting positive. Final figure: 0.16 nm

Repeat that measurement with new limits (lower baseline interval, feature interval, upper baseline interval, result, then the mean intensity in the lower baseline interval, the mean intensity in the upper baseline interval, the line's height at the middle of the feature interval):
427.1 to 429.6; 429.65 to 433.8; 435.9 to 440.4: 0.31 nm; 10.4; 11.6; 10.8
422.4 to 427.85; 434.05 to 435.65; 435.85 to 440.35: 0.21 nm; 10.5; 11.6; 11.4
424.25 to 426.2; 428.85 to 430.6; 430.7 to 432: 0.25 nm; 10.3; 10.5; 10.5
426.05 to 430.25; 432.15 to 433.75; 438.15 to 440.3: 0.07 nm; 10.3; 11.3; 10.7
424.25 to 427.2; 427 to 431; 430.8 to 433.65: 0.26 nm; 10.7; 10.5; 10.6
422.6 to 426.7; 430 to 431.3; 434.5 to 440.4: 0.17 nm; 10.4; 11.4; 10.8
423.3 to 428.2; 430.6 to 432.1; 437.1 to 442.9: 0.05 nm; 10.5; 11.5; 10.9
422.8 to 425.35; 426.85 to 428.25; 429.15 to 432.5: -0.10 nm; 10.1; 9.83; 9.96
